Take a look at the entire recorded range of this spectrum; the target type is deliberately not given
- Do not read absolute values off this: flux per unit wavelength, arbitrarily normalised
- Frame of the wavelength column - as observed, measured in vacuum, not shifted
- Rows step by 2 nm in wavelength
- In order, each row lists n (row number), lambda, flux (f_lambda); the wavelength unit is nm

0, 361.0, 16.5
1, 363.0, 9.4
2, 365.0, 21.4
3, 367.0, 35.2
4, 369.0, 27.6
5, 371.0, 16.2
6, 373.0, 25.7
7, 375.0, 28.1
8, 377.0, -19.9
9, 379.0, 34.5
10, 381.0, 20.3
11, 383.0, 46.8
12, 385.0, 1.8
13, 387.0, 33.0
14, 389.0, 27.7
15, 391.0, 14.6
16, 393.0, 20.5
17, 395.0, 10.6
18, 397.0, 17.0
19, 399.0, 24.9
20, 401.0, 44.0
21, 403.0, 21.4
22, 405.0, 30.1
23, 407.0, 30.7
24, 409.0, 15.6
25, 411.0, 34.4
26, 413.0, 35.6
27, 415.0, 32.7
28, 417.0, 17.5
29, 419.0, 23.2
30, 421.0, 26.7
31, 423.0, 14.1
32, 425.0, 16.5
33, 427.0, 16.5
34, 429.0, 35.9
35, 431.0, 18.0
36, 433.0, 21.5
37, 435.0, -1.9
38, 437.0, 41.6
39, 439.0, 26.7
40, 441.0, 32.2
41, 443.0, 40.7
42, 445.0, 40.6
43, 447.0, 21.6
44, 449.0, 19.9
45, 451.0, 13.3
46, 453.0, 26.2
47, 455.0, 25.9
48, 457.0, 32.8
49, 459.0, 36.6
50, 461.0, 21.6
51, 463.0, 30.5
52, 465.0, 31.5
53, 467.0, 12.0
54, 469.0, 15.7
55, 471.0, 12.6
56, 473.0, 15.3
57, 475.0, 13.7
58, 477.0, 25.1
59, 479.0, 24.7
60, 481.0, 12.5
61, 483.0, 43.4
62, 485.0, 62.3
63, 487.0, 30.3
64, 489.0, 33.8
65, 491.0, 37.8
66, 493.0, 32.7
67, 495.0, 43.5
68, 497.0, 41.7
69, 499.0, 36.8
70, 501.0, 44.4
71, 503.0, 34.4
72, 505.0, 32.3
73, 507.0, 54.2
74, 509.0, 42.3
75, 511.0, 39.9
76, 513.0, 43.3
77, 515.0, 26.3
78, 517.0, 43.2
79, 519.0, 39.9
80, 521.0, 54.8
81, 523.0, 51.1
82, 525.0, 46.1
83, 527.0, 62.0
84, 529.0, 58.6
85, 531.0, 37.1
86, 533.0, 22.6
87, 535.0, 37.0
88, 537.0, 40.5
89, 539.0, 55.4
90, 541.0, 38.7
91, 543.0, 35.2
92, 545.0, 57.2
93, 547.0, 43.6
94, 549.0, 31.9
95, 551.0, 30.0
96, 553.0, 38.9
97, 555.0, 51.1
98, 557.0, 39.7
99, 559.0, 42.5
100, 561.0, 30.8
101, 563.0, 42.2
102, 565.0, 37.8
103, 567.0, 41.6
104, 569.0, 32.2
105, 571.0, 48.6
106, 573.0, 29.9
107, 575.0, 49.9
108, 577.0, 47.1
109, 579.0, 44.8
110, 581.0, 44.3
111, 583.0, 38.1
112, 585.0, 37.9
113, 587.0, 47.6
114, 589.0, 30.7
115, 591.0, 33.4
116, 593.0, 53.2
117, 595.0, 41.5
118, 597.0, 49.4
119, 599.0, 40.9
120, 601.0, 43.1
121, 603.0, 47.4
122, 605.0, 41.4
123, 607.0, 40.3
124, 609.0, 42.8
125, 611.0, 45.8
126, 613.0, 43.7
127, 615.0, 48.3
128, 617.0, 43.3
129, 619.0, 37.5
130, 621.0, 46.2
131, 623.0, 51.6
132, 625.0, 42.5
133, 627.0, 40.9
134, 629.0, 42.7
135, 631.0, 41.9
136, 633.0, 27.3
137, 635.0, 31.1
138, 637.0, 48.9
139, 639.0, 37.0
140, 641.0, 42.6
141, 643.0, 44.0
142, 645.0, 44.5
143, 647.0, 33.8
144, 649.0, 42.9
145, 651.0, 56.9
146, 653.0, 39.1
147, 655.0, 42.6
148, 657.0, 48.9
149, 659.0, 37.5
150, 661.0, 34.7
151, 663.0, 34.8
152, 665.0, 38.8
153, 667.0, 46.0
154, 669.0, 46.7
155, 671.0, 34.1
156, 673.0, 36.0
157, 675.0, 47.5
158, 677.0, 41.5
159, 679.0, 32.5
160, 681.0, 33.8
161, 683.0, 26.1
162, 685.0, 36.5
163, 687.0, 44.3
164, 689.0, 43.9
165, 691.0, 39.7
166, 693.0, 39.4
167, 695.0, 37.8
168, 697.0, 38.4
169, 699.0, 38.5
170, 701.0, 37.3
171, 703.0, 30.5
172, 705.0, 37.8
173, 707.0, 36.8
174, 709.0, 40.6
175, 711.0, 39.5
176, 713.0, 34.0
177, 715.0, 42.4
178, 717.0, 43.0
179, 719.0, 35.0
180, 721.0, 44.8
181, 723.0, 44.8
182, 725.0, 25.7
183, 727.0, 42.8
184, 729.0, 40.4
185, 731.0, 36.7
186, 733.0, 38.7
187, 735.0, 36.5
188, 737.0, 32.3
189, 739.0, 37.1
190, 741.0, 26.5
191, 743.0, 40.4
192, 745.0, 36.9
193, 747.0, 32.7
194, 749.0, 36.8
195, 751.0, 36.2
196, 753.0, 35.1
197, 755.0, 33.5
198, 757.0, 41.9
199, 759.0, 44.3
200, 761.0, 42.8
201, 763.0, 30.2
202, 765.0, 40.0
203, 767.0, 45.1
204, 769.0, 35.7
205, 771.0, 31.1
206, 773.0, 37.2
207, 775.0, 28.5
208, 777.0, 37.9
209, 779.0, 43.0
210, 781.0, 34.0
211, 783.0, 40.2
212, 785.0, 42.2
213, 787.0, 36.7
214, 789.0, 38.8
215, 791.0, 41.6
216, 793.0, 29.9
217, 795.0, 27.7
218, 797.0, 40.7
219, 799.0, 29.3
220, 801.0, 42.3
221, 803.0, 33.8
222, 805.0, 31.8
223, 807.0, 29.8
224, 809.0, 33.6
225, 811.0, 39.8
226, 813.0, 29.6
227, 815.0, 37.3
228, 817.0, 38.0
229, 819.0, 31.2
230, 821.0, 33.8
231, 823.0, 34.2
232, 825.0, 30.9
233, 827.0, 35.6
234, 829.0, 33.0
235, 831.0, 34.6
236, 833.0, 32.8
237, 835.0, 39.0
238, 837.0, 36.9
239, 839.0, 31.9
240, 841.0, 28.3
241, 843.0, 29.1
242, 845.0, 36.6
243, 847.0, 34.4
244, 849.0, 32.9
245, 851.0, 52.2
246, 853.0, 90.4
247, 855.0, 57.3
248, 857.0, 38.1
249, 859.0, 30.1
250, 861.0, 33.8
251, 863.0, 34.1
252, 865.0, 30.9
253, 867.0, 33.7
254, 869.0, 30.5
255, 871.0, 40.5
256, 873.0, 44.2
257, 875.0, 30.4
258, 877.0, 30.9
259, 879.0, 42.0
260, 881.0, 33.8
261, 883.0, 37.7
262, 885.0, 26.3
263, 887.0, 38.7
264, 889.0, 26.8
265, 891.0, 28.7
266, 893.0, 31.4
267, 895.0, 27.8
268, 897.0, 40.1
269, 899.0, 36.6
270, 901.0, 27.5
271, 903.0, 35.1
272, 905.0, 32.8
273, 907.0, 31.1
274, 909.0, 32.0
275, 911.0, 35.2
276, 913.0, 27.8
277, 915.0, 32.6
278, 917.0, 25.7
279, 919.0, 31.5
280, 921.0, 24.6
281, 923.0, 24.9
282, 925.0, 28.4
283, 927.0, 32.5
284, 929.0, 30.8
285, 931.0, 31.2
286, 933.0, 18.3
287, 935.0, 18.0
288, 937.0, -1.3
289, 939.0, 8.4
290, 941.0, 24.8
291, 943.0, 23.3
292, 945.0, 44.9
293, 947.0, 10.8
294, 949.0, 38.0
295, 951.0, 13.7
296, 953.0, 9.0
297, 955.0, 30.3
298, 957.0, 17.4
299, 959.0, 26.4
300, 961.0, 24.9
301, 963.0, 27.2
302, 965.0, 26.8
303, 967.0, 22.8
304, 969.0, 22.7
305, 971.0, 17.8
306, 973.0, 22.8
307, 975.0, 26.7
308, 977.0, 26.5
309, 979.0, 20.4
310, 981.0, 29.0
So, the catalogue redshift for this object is 0.30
